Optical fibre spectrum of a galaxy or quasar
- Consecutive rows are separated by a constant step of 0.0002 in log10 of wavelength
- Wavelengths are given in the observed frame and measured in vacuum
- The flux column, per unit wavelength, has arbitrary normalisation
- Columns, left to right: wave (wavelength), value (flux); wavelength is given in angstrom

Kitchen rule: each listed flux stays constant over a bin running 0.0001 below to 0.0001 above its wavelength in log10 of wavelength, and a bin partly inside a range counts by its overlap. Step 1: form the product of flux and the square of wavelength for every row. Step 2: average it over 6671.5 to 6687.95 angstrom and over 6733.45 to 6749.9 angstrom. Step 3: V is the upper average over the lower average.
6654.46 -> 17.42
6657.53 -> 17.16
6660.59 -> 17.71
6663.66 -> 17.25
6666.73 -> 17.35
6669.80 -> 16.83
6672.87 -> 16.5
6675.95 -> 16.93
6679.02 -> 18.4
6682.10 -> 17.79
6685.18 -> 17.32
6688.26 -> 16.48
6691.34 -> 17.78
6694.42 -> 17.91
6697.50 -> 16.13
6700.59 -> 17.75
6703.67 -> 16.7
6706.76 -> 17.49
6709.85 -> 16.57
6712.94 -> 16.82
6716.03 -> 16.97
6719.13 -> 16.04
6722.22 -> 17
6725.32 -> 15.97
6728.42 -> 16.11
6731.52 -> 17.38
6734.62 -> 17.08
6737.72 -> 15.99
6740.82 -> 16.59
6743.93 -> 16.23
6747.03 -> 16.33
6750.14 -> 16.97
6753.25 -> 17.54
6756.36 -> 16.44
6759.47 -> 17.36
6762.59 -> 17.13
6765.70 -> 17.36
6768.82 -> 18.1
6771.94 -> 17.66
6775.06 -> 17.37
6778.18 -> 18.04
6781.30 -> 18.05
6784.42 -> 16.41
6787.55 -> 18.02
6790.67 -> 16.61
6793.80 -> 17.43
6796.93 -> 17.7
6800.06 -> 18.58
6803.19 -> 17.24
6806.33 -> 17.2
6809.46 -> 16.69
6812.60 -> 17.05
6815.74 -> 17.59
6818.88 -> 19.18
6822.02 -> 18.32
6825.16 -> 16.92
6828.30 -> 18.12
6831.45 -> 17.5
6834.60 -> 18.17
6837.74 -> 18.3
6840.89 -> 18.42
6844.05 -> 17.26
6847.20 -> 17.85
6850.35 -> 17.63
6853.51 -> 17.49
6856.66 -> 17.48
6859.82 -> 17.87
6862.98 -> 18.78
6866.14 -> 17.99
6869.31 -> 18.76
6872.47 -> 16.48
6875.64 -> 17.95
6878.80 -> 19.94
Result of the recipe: 0.97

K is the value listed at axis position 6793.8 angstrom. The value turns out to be 17.43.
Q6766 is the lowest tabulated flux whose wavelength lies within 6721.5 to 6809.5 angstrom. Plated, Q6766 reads 15.97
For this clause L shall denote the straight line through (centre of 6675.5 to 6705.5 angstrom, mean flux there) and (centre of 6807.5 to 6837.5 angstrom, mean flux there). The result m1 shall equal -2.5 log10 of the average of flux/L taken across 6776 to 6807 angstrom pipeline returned 0.007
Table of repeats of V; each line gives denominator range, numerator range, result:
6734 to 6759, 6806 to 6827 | 1.08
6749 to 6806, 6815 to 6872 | 1.05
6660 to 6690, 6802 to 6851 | 1.07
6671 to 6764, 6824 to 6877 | 1.10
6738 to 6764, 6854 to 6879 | 1.11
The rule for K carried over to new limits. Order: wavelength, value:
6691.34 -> 17.78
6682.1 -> 17.79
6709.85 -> 16.57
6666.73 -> 17.35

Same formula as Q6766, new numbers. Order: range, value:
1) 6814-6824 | 17.59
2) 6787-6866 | 16.61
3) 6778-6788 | 16.41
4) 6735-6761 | 15.99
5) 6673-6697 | 16.48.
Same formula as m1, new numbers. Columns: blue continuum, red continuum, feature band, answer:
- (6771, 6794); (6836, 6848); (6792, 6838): 0.00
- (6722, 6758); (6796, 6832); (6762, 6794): -0.02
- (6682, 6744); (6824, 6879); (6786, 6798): 0.00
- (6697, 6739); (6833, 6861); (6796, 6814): 0.00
